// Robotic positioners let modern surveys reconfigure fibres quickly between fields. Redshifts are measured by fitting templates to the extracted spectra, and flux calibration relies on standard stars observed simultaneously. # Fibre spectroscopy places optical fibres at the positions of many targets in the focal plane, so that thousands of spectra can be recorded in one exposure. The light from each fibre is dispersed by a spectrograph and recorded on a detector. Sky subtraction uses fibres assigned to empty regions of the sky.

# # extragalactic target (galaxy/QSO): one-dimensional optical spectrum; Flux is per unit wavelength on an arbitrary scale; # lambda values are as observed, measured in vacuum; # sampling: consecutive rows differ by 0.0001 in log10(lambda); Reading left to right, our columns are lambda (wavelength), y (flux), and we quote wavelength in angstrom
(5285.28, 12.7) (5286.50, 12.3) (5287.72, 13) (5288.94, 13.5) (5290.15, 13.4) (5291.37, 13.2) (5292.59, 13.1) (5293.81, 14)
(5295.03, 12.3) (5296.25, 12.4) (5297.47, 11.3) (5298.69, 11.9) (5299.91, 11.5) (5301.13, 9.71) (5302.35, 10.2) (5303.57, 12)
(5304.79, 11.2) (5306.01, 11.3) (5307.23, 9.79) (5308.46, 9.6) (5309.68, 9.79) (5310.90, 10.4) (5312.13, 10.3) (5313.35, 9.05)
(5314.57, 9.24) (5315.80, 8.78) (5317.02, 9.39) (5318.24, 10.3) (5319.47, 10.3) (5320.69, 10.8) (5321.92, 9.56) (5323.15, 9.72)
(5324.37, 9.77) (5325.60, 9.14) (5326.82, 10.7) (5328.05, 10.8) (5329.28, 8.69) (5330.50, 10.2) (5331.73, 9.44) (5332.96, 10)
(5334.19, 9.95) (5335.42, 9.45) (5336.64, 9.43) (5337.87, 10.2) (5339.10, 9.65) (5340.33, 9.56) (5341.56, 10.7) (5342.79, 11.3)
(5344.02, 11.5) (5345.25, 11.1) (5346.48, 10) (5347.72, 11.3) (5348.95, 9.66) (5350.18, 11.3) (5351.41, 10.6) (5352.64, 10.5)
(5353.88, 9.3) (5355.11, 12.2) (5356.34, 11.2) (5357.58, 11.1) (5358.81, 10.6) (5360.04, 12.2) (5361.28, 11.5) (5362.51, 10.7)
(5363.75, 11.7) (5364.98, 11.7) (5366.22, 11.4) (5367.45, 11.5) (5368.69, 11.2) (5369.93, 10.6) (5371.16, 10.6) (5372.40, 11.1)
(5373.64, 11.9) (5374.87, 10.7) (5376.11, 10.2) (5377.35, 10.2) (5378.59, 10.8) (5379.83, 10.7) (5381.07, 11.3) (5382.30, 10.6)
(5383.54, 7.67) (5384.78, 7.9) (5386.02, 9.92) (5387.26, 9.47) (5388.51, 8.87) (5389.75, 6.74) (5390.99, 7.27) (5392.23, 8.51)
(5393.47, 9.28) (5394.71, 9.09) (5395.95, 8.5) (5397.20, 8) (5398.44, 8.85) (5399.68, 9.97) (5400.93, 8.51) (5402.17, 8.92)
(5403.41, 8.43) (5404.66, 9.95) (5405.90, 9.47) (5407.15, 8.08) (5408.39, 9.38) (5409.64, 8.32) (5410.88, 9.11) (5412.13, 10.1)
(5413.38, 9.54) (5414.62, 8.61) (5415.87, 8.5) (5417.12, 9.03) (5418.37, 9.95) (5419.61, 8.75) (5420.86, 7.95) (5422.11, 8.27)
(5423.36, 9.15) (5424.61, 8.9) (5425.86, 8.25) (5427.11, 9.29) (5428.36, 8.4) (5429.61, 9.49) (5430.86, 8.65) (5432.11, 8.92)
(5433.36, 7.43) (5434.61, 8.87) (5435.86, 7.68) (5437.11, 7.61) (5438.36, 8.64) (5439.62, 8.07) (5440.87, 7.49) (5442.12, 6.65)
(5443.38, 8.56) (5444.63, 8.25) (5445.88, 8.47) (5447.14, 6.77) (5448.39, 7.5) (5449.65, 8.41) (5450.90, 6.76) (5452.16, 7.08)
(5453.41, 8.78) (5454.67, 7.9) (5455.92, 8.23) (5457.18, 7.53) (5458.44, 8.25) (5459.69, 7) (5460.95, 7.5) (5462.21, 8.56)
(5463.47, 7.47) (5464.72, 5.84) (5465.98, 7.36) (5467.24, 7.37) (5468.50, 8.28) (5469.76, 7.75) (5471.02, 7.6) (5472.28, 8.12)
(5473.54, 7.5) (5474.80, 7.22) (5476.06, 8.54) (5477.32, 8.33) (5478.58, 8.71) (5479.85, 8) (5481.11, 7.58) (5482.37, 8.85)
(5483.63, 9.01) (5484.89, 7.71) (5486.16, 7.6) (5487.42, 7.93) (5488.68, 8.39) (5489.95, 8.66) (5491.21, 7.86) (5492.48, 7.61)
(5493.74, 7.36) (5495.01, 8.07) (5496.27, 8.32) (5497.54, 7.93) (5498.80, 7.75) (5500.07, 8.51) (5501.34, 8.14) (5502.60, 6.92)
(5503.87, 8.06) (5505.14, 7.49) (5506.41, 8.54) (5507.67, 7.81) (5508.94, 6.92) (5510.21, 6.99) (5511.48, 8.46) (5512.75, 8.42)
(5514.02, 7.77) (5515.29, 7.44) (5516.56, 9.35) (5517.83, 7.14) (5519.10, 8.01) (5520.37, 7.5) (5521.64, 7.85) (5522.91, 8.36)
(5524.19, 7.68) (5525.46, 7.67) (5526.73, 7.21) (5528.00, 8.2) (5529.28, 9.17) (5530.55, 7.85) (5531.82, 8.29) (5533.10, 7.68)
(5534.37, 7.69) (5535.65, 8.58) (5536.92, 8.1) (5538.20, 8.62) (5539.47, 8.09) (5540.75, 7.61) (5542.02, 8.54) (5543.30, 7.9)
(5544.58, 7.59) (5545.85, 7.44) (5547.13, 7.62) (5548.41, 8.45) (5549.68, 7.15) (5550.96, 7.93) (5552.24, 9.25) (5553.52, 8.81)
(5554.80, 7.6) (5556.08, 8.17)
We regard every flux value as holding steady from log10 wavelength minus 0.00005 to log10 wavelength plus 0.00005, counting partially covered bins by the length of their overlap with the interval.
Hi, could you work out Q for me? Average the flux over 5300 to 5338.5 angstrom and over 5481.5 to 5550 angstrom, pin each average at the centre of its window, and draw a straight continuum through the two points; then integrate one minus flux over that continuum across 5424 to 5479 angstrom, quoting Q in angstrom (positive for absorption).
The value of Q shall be 4.3 angstrom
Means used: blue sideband 10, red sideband 7.96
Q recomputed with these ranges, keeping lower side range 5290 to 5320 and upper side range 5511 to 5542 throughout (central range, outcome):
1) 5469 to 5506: 2.4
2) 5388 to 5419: 2.6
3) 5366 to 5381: -1.3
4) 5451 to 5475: 3.3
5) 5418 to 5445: 2.6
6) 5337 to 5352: -0.2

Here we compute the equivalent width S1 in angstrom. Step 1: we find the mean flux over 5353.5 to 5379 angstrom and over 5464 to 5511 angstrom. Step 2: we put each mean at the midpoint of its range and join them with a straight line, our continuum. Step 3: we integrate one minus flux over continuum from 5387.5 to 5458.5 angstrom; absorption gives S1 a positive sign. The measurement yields 8.2 angstrom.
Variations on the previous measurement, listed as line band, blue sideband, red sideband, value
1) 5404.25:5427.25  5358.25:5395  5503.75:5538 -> 1.5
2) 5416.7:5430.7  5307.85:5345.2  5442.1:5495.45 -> -0.6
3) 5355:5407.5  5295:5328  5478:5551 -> -2.3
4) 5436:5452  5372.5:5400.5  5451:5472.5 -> 0.6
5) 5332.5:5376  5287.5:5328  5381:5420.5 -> -3.9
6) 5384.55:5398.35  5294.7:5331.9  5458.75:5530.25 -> 1.1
